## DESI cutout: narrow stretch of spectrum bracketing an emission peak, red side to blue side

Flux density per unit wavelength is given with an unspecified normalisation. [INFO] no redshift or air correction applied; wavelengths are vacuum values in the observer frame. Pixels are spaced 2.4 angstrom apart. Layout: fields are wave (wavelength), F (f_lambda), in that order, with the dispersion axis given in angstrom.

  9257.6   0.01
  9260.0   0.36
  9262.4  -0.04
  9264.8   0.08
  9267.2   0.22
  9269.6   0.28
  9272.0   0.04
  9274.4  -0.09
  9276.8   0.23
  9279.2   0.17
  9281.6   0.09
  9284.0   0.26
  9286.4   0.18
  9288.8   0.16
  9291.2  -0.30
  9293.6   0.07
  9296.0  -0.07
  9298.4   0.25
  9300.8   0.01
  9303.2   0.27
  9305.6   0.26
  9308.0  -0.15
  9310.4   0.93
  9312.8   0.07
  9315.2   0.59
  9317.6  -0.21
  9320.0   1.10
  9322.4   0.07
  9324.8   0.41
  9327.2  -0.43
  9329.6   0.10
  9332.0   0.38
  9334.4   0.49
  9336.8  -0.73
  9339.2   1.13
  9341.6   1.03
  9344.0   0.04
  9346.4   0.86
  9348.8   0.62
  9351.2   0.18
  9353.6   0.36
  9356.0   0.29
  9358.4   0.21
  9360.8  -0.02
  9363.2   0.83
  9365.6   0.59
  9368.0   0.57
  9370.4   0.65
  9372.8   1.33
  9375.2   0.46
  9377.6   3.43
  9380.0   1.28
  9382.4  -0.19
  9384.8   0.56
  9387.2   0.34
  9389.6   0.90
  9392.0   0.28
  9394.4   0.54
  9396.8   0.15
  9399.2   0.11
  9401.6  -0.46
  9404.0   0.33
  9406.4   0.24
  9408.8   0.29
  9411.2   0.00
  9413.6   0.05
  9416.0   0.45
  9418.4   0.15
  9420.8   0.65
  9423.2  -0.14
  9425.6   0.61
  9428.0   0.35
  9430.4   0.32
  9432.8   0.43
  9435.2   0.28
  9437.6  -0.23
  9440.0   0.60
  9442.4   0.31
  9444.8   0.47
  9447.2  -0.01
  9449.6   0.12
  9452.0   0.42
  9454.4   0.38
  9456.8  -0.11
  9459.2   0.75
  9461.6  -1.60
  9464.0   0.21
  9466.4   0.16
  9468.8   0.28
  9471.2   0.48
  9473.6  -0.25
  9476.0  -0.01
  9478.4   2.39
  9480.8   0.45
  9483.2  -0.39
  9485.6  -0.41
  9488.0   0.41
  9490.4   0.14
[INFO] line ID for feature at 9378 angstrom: Mg II 2798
